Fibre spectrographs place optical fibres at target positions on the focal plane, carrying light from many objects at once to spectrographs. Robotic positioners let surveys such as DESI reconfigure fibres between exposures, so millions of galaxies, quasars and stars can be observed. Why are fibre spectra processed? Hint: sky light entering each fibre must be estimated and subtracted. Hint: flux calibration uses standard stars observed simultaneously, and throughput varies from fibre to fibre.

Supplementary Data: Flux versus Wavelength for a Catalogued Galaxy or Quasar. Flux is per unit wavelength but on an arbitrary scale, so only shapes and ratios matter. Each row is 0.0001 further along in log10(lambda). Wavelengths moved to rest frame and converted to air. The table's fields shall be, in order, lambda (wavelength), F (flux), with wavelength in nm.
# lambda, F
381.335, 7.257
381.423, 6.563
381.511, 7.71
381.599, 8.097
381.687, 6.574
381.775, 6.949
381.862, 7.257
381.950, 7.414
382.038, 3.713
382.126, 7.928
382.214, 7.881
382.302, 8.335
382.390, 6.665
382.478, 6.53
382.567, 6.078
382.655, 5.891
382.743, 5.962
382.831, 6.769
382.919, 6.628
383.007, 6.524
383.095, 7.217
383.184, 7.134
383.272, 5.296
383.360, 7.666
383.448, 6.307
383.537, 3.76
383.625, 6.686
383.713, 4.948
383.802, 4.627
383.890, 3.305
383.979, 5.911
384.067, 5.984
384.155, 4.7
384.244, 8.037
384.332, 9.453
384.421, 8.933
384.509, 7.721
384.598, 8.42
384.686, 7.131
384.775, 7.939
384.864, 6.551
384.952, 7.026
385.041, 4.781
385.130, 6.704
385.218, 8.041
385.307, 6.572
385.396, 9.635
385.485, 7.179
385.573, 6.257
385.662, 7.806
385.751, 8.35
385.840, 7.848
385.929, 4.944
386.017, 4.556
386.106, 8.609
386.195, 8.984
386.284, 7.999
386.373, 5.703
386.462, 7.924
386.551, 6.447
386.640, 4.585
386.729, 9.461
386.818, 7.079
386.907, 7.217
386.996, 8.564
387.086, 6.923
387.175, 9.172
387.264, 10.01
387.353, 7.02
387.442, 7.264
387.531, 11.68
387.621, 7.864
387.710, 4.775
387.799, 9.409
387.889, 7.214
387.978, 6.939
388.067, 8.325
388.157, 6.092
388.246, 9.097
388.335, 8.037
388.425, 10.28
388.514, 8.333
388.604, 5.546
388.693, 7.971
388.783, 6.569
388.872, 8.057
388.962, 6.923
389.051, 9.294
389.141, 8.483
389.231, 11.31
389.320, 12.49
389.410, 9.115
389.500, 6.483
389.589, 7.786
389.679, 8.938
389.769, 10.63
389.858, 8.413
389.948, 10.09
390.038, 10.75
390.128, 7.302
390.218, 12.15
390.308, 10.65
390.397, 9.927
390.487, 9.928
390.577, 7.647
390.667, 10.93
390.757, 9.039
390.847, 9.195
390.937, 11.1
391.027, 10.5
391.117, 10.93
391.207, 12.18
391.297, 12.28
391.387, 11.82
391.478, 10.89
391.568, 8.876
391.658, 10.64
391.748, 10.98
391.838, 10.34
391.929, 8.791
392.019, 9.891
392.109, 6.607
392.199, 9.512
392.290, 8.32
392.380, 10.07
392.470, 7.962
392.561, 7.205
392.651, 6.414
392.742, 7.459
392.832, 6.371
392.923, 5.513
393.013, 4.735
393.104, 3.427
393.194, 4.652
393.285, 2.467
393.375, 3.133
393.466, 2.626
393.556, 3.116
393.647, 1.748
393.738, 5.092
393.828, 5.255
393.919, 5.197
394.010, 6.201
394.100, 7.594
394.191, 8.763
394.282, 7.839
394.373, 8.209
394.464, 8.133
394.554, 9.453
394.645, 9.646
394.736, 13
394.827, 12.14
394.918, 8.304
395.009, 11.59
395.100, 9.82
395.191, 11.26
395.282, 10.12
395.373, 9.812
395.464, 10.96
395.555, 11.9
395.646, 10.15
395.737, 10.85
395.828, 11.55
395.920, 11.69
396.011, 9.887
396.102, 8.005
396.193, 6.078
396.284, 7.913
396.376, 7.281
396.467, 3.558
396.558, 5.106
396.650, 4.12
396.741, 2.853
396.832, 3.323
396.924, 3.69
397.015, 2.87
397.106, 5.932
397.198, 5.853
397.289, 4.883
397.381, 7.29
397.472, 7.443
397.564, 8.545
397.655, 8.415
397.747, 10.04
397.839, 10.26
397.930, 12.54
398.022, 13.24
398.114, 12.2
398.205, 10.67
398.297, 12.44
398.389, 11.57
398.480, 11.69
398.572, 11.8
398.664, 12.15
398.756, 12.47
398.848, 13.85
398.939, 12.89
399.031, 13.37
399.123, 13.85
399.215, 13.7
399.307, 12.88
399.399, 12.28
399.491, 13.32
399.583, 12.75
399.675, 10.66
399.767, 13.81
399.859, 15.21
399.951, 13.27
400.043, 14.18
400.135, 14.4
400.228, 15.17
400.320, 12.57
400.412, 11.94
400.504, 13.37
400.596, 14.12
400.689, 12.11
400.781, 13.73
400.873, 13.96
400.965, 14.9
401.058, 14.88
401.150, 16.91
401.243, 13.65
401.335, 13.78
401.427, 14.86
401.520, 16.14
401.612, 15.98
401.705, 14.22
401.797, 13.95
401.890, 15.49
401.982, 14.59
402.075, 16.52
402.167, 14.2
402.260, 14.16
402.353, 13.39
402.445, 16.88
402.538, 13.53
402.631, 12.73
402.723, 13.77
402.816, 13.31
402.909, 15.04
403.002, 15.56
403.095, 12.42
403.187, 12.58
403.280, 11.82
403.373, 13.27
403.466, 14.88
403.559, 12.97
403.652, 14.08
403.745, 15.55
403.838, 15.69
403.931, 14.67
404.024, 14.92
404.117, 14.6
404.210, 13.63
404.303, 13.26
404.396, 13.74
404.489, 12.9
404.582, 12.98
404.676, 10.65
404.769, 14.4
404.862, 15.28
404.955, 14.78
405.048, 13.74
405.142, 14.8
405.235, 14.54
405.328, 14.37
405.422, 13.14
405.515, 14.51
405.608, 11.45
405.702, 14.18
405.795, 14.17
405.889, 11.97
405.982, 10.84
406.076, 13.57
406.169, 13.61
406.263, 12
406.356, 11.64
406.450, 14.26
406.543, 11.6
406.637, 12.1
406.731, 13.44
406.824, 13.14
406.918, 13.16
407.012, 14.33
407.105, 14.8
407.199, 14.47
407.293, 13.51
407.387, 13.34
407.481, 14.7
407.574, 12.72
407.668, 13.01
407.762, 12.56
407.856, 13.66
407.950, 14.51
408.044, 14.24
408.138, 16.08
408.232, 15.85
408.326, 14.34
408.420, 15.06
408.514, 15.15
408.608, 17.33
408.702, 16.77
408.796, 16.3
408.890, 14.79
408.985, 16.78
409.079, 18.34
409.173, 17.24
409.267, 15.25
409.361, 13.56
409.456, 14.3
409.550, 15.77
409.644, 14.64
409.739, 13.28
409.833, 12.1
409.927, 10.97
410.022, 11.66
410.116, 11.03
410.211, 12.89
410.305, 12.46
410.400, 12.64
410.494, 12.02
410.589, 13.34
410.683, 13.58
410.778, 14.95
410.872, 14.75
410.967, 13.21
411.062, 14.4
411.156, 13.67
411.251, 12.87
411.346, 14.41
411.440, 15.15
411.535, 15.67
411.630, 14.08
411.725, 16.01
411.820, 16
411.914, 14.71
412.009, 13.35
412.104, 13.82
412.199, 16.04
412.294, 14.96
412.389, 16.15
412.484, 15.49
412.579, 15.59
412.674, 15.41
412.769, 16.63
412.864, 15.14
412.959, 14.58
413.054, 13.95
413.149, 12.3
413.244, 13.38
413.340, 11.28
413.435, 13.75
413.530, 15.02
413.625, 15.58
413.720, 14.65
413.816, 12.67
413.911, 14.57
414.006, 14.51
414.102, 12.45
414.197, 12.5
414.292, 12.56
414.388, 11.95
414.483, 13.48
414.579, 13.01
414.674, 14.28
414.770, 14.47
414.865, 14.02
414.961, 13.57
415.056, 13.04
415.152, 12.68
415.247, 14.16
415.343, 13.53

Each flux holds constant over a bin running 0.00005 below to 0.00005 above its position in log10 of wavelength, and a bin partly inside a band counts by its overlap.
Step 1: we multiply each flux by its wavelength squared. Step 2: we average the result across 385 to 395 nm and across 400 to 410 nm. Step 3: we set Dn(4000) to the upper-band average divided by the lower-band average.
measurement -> 1.88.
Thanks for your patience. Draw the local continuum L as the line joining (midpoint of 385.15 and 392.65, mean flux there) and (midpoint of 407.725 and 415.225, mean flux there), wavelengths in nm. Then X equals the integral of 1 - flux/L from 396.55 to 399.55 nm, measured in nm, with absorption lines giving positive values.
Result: 0.35 nm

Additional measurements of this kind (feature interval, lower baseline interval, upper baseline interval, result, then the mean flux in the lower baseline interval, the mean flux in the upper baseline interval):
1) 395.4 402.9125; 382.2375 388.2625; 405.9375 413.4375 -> -0.26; 7.07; 14.1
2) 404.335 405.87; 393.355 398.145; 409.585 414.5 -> -0.32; 7.87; 13.9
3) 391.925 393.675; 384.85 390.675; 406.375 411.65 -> 0.64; 8.1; 14.1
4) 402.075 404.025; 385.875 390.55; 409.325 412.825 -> -0.33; 8.26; 14.1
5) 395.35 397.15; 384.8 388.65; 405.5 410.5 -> 0.52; 7.51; 13.9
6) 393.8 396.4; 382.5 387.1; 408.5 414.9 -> 0.10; 6.82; 14.3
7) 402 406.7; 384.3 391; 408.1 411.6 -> -0.32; 8.19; 14.4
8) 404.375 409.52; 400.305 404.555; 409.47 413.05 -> 0.03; 14.2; 14.1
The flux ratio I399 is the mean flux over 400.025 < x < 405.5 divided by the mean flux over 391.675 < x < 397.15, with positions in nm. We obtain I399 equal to 1.89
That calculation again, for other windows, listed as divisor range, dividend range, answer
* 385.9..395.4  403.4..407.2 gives 1.65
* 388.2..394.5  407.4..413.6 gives 1.76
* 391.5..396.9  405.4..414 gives 1.83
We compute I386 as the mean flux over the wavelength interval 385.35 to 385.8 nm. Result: 7.84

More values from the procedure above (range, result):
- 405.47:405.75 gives 13.4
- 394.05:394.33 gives 8.03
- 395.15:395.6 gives 10.8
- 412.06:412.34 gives 14.9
